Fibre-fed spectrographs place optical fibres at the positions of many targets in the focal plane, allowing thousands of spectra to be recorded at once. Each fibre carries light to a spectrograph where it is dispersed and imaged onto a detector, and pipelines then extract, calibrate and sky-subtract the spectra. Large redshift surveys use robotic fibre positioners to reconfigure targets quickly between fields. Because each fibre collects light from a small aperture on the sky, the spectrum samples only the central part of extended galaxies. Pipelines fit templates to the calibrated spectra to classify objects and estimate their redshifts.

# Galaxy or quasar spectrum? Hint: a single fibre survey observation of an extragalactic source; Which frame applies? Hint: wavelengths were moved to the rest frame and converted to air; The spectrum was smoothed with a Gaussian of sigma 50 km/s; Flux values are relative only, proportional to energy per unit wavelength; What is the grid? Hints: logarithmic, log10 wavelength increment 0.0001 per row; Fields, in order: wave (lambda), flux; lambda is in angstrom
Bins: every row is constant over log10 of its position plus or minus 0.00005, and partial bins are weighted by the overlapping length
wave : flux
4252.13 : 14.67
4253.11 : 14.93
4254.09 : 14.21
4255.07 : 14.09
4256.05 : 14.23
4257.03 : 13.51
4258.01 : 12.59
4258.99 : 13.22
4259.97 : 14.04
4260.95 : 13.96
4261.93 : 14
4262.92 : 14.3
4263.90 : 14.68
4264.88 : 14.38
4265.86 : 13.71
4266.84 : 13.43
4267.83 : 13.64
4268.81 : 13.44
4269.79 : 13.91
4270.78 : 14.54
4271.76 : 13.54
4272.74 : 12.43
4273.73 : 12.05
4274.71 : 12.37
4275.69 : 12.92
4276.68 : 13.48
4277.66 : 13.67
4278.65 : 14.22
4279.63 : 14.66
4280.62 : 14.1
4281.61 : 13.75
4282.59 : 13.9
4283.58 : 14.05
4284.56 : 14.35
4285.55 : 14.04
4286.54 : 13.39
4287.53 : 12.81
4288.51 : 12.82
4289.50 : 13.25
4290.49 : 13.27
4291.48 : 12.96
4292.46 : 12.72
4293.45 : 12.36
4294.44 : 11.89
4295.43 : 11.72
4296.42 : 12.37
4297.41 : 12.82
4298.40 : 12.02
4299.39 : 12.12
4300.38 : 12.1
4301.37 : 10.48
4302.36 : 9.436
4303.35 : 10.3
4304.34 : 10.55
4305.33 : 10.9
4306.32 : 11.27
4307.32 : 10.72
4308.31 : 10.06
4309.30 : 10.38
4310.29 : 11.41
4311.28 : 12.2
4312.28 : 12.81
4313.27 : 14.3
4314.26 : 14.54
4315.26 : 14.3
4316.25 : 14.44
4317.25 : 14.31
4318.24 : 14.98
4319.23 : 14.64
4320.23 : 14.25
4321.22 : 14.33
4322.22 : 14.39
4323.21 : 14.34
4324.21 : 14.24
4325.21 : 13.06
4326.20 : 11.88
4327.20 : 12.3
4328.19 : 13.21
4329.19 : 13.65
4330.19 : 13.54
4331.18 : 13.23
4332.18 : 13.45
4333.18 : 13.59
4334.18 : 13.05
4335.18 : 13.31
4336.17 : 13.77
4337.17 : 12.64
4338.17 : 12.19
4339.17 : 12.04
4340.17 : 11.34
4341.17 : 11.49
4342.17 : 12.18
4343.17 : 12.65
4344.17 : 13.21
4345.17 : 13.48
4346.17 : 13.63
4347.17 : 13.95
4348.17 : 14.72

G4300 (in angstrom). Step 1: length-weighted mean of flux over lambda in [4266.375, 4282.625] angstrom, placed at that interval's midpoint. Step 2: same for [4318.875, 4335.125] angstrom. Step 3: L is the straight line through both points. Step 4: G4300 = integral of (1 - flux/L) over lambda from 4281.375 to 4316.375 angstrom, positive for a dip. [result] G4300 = 3.0 angstrom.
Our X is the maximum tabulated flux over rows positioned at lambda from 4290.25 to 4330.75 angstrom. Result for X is 14.98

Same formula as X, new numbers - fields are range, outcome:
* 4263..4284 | 14.68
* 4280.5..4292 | 14.35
